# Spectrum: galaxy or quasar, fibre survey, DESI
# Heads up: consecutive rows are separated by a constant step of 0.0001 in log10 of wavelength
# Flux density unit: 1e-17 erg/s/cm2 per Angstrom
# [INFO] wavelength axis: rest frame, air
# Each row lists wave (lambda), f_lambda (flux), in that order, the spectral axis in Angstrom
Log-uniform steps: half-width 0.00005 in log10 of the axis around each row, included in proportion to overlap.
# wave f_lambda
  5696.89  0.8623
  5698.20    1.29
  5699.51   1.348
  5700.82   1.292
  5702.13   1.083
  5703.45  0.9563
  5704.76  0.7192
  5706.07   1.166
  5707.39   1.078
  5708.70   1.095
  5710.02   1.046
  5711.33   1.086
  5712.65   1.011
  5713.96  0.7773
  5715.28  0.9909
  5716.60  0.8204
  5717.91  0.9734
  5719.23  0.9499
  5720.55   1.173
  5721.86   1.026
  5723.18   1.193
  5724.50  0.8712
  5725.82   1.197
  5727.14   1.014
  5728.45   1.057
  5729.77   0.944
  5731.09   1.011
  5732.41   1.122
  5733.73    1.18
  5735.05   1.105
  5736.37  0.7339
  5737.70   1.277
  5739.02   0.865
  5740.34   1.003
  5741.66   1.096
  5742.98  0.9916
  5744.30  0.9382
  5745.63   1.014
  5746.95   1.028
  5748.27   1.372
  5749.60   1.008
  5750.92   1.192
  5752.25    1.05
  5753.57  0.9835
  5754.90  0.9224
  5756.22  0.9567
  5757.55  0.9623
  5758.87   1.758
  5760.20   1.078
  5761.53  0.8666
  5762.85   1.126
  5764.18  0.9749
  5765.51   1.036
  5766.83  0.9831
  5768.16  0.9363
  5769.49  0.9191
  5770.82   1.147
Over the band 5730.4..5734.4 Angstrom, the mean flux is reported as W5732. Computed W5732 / 1.1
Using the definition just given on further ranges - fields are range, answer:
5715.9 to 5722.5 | 0.989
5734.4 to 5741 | 0.996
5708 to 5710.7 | 1.07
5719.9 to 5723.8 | 1.13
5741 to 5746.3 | 1.01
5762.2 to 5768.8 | 1.01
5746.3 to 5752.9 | 1.13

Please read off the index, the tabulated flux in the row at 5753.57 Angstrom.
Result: 0.9835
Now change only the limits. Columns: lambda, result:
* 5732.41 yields 1.122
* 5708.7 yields 1.095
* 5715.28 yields 0.9909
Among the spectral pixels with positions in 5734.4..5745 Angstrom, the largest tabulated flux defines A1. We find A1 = 1.277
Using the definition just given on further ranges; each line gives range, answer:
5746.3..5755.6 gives 1.372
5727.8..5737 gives 1.18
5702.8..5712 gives 1.166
